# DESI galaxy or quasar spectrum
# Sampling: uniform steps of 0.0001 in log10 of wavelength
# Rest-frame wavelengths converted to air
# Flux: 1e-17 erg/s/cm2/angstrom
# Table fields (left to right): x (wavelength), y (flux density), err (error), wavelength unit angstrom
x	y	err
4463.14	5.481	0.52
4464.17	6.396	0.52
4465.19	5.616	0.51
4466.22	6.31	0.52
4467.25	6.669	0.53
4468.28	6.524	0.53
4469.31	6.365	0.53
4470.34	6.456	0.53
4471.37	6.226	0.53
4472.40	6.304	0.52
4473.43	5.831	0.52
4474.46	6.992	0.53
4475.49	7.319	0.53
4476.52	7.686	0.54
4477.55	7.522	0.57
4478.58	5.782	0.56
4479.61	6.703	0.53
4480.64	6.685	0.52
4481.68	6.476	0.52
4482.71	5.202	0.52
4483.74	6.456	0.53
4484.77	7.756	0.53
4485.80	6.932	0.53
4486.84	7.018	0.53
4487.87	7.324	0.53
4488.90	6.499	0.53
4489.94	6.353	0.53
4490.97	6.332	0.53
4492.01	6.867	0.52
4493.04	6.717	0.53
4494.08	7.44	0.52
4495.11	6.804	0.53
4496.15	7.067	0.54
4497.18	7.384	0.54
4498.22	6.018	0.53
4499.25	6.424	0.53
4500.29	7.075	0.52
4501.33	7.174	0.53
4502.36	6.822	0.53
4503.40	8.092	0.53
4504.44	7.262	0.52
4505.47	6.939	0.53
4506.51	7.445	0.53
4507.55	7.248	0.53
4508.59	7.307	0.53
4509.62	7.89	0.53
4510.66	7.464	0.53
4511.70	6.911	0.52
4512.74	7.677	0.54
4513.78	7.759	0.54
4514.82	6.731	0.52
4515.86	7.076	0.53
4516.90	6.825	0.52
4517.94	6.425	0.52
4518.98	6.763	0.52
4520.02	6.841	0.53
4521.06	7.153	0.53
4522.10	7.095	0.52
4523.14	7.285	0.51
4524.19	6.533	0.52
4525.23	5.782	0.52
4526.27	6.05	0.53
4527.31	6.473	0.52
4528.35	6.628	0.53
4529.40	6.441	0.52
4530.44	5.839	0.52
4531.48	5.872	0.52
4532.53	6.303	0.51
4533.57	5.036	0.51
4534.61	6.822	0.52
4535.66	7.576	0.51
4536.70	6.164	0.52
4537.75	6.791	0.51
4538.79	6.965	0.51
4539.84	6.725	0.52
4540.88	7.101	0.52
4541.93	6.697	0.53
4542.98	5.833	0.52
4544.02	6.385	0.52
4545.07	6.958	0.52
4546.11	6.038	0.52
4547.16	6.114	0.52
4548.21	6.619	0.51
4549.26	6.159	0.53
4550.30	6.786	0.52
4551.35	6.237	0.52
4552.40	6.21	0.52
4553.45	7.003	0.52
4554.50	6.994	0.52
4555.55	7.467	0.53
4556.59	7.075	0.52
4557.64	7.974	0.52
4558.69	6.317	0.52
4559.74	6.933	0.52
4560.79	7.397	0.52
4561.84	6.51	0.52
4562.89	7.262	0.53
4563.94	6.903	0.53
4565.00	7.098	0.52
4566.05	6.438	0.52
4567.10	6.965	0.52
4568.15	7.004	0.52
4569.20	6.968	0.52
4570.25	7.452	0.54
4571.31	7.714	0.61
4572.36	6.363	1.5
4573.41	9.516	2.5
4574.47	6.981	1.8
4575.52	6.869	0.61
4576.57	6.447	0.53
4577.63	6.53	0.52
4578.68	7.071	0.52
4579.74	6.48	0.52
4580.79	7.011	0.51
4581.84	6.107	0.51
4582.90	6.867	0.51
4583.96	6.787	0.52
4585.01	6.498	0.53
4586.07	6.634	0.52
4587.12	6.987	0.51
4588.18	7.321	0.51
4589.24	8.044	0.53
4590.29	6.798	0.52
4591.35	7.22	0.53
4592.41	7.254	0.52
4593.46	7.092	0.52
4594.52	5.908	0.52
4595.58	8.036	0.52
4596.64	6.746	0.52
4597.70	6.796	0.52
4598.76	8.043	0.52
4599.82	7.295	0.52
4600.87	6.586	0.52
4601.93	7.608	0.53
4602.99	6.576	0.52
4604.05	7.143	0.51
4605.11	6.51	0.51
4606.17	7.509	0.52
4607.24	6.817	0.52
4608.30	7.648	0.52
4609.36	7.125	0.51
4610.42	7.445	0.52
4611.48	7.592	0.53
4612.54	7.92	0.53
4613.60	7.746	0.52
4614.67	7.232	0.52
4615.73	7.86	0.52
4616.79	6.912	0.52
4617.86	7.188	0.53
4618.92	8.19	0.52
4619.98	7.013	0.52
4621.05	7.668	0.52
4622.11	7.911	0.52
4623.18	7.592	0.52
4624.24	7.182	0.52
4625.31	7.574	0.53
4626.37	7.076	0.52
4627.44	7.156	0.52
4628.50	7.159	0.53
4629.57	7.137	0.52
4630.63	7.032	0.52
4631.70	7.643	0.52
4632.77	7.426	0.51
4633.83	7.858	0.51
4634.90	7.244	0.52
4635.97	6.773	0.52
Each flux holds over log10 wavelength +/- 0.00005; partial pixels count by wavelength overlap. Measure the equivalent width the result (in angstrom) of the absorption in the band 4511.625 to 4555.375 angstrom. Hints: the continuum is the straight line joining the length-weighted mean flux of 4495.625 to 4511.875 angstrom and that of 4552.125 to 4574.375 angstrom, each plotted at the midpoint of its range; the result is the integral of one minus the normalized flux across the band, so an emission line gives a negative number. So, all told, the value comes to 3.3 angstrom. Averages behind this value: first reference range 7.16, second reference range 7.13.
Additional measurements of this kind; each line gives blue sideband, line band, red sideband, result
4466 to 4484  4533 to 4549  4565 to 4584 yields 0.7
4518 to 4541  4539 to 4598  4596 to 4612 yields -0.1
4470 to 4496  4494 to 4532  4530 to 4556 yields -1.7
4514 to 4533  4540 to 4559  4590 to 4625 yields 0.4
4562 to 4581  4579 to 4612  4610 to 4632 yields 0.9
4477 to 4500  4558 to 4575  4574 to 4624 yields -0.2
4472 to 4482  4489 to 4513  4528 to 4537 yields -1.9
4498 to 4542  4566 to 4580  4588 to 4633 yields 0.0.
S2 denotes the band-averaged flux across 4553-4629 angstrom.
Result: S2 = 7.16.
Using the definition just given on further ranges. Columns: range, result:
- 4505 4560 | 6.75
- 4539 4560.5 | 6.69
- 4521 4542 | 6.52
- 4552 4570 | 6.99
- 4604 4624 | 7.42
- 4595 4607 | 7.15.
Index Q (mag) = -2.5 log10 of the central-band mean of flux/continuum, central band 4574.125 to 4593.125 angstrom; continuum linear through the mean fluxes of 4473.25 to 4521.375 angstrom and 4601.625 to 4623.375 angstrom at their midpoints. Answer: 0.06 mag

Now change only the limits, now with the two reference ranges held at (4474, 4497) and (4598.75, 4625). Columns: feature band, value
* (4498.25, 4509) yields -0.03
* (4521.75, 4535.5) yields 0.11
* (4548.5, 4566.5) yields 0.04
